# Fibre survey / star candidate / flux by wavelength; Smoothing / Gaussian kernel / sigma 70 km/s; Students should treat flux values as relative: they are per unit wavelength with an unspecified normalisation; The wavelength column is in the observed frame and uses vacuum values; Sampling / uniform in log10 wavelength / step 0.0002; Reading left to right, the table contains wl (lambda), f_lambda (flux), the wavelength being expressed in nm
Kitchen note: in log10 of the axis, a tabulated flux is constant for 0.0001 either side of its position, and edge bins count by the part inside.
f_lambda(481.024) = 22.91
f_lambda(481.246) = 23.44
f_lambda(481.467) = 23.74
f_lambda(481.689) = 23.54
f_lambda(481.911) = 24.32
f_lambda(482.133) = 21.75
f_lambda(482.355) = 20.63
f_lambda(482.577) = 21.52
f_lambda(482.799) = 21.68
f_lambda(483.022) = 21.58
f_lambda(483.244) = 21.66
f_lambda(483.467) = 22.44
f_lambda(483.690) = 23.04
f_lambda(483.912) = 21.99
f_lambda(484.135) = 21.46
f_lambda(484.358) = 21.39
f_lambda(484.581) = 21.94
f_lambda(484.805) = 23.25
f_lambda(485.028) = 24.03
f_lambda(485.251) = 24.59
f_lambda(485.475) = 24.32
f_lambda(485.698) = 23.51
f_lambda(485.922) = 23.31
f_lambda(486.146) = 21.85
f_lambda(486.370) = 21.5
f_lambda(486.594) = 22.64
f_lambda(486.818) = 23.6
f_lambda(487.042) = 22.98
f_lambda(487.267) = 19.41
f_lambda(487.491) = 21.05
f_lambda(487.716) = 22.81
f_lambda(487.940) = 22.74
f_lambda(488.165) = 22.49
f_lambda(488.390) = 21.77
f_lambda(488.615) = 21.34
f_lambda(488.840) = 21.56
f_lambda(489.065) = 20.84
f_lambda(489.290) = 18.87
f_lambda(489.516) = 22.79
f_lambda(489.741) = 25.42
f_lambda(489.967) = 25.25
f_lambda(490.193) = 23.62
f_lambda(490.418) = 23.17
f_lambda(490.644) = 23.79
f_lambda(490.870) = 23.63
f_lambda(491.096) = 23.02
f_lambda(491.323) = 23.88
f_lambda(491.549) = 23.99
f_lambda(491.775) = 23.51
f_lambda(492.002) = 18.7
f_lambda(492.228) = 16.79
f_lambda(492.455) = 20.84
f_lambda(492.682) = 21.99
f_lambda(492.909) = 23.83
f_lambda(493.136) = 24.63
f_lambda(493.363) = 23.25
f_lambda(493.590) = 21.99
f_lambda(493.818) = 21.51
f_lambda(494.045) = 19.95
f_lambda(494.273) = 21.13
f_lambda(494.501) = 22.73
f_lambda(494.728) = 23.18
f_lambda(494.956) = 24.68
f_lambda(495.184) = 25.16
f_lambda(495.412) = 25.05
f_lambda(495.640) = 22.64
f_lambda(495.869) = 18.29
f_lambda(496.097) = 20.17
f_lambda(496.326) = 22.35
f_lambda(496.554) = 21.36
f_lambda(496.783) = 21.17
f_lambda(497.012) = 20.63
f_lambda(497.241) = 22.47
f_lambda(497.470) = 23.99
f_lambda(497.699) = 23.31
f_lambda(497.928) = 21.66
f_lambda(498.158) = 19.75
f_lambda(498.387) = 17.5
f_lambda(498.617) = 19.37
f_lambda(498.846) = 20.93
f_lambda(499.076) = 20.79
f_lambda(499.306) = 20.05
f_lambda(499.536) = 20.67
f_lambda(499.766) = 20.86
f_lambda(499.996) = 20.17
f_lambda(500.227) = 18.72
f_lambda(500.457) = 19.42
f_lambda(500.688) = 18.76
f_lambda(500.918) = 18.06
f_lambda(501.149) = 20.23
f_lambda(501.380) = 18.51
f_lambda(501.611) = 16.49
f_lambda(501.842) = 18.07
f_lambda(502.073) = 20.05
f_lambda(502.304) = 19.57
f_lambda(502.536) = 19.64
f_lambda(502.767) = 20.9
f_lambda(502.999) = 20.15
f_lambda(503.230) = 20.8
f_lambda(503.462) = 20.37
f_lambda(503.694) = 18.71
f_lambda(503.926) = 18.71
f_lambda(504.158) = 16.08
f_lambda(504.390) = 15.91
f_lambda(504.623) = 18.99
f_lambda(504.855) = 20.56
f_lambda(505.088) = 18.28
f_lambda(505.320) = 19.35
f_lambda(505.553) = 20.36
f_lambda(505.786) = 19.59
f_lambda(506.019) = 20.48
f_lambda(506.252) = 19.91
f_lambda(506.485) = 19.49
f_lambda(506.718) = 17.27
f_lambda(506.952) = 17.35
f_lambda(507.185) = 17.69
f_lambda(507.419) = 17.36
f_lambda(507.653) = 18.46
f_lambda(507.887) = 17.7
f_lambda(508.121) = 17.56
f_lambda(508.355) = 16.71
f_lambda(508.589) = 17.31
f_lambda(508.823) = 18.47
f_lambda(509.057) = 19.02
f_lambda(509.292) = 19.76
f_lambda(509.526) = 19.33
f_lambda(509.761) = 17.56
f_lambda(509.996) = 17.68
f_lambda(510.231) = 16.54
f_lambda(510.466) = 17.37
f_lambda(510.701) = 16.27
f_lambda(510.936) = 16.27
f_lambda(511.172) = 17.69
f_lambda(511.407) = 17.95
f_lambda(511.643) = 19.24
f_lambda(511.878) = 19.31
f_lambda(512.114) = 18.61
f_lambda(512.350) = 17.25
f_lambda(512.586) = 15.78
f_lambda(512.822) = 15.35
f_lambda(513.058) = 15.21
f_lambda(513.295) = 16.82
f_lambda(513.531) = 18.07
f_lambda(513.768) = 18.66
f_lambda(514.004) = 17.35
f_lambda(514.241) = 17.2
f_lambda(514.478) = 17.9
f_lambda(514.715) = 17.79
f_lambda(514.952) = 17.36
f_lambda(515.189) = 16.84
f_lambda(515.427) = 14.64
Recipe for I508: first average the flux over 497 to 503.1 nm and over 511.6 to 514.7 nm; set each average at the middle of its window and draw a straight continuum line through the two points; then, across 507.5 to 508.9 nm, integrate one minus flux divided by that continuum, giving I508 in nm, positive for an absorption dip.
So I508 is 0.055 nm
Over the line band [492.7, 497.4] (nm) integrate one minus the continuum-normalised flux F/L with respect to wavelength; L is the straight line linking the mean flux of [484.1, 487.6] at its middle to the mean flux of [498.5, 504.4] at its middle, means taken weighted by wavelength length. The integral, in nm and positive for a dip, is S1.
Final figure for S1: -0.37 nm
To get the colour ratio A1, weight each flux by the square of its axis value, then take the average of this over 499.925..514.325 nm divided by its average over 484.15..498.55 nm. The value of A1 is 0.88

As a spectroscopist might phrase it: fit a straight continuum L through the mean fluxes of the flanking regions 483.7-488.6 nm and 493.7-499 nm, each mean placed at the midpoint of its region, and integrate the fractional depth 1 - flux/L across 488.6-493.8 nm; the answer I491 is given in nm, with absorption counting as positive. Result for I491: -0.09 nm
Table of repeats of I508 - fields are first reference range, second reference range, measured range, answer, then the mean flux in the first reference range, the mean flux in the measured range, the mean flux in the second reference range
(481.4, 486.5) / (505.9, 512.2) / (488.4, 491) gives -0.144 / 22.6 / 22.7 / 18.1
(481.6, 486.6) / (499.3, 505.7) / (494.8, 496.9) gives -0.197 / 22.5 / 22.3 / 19.2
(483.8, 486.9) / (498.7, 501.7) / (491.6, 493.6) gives -0.055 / 22.8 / 21.8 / 19.5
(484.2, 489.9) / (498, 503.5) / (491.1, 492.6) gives 0.000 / 22.4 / 21.4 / 19.6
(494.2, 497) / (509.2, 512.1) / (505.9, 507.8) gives 0.054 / 22.3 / 18.5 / 17.9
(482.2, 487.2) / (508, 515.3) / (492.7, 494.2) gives -0.113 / 22.5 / 22.5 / 17.6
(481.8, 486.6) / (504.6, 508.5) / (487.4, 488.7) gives -0.015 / 22.5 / 22.1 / 18.6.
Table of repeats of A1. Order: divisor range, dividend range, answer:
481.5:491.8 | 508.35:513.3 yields 0.86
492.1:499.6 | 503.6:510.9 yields 0.88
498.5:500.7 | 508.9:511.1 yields 0.92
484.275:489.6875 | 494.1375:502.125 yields 0.98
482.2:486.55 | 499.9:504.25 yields 0.92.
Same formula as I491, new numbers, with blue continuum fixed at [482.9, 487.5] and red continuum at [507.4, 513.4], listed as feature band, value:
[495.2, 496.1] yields -0.07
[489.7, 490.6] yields -0.11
